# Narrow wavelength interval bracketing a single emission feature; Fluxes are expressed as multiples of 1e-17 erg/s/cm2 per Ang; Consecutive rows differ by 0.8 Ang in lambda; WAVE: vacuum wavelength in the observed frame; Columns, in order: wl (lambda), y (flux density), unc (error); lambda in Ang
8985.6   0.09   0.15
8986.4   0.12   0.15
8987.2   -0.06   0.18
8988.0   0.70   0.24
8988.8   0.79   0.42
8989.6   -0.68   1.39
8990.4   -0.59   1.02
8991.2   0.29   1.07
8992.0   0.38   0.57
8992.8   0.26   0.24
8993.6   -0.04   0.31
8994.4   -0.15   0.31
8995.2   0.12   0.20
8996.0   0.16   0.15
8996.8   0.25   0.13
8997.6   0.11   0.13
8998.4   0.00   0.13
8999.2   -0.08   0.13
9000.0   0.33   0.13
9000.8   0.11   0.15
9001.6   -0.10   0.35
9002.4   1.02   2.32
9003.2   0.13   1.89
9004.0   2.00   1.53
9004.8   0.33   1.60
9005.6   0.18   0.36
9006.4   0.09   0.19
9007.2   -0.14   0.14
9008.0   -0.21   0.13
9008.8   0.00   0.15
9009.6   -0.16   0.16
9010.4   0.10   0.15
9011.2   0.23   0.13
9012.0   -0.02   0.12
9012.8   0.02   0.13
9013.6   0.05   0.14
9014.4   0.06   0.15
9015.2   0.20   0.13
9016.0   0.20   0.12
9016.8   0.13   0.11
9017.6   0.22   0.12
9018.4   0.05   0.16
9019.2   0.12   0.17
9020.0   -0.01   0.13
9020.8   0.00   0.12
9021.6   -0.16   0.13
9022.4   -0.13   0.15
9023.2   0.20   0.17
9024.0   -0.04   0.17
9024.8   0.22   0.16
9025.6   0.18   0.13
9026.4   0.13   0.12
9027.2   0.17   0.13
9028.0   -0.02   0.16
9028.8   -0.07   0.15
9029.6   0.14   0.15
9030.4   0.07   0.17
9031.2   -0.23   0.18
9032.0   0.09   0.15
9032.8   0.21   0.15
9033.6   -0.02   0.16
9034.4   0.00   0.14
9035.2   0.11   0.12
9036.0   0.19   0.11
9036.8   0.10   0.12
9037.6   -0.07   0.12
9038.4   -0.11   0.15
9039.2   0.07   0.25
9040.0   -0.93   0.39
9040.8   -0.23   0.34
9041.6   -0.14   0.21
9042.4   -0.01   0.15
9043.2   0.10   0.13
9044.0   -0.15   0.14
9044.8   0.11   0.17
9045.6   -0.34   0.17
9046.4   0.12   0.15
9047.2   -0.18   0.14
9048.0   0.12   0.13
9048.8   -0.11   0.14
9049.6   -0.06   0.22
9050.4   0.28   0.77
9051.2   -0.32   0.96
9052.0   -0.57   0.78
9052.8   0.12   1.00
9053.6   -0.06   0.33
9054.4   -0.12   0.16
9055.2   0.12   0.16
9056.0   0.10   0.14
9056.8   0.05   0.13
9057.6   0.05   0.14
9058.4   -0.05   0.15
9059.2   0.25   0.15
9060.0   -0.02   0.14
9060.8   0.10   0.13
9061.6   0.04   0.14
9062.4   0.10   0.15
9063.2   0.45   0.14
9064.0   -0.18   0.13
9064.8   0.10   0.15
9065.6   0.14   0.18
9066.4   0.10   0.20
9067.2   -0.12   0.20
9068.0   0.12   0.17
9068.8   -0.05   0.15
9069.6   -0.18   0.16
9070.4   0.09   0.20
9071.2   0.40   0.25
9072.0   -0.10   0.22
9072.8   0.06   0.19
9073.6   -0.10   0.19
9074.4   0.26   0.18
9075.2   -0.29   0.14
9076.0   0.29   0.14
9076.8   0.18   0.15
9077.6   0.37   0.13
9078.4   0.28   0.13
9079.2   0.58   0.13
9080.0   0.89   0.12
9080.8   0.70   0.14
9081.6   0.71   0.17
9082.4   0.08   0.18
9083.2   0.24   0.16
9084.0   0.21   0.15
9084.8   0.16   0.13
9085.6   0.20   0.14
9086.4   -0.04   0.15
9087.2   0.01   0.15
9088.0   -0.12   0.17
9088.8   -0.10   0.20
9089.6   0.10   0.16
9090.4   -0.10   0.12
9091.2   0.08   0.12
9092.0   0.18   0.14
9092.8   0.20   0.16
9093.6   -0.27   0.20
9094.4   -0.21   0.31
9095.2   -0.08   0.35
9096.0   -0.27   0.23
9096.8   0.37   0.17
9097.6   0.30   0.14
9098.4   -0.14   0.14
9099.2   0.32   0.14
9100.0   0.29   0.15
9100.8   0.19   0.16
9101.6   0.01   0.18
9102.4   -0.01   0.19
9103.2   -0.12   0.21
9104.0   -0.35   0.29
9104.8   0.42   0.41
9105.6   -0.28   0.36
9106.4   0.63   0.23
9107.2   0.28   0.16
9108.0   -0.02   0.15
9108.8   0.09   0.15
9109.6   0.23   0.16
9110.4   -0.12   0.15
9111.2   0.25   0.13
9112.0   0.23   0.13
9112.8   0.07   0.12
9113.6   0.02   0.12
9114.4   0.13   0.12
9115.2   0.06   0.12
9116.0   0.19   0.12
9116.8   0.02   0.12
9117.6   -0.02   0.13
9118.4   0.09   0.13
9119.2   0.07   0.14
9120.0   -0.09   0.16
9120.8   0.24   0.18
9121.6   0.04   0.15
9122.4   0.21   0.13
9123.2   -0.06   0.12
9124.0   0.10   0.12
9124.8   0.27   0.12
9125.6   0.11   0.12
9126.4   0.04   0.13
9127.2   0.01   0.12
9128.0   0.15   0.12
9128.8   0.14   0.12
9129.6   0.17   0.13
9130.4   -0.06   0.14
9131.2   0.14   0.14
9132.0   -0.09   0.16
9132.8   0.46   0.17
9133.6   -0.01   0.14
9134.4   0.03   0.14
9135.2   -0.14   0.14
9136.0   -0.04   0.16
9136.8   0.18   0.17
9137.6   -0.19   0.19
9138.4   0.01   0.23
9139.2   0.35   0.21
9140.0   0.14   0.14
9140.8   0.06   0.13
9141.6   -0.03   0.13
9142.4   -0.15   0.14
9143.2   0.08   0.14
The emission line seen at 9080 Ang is [O III] 5007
